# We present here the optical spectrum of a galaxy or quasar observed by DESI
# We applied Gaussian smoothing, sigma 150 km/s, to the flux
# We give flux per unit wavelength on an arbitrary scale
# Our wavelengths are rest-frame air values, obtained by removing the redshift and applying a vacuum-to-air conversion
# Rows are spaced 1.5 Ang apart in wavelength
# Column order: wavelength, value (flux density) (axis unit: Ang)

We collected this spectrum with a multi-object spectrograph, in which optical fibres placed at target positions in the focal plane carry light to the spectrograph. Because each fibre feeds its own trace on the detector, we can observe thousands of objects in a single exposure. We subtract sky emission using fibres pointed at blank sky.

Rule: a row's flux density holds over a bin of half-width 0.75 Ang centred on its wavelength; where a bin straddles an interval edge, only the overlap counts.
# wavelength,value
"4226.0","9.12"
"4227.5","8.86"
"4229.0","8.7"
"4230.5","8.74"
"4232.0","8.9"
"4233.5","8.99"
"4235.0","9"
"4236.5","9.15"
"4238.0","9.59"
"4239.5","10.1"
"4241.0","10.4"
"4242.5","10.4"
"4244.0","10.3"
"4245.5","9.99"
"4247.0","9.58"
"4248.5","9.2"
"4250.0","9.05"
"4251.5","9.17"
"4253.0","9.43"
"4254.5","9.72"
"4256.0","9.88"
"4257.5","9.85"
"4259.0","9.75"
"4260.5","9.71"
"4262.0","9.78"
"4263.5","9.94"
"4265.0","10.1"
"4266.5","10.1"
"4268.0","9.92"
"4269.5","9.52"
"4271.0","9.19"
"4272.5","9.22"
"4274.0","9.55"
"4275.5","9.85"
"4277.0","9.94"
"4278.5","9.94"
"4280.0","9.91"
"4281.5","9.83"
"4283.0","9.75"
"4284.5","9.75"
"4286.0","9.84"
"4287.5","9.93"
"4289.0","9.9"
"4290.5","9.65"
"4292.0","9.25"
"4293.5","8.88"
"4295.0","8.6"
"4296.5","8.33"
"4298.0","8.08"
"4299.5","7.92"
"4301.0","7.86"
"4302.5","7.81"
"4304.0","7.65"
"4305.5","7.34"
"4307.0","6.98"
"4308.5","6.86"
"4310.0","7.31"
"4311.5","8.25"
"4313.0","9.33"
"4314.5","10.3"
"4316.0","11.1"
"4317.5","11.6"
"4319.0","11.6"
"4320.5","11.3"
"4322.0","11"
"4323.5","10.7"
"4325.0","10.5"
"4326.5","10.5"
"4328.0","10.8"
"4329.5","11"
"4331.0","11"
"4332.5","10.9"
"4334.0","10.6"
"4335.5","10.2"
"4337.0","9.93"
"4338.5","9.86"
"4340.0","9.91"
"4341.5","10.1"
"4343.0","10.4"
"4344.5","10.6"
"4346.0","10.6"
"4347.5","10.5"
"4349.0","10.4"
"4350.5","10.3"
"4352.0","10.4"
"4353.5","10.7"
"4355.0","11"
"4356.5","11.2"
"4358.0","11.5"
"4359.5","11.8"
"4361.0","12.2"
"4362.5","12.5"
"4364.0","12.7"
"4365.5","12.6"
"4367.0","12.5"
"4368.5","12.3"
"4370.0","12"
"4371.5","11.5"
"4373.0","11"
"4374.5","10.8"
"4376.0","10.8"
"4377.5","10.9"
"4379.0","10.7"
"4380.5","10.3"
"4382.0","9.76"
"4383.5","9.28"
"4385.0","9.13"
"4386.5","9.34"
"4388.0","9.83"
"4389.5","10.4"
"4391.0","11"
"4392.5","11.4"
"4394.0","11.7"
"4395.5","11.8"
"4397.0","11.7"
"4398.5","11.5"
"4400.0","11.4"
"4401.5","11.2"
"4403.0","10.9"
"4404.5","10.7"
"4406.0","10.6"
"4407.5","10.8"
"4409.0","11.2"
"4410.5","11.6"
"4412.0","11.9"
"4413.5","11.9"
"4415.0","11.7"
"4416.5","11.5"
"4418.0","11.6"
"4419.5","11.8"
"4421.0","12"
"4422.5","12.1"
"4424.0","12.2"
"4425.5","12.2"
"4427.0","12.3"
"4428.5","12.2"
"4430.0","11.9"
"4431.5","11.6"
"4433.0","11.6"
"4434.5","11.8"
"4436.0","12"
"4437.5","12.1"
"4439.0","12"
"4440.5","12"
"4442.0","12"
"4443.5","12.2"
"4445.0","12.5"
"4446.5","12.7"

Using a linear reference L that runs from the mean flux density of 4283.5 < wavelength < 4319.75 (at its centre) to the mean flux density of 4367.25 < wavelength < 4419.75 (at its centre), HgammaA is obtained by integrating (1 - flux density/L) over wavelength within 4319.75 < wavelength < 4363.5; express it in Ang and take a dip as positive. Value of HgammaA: -4.2 Ang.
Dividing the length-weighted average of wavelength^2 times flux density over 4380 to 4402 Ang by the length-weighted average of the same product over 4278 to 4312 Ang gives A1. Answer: 1.3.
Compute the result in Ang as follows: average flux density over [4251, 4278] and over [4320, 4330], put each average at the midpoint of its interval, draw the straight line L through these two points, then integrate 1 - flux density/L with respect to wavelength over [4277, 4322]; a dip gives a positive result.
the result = 5.1 Ang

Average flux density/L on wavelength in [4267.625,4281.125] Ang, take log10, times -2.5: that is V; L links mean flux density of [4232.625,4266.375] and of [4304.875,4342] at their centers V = 0.01 mag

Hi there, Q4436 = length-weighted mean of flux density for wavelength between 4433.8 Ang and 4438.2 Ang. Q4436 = 12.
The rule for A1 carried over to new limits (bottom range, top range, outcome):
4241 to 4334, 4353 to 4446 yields 1.26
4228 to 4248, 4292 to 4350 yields 1.05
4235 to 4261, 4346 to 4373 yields 1.25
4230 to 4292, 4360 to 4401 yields 1.22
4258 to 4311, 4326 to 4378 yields 1.25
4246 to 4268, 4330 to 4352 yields 1.12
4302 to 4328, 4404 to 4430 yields 1.29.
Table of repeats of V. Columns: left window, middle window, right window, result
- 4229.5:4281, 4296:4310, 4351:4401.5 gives 0.320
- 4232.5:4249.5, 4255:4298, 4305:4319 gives -0.033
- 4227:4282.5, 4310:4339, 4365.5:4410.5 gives -0.017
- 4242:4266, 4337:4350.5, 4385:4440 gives 0.045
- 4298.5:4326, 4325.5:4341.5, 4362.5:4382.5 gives -0.051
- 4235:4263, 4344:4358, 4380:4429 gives -0.001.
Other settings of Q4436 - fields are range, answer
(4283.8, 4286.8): 9.8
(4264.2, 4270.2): 9.91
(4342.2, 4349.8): 10.5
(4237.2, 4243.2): 10.1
